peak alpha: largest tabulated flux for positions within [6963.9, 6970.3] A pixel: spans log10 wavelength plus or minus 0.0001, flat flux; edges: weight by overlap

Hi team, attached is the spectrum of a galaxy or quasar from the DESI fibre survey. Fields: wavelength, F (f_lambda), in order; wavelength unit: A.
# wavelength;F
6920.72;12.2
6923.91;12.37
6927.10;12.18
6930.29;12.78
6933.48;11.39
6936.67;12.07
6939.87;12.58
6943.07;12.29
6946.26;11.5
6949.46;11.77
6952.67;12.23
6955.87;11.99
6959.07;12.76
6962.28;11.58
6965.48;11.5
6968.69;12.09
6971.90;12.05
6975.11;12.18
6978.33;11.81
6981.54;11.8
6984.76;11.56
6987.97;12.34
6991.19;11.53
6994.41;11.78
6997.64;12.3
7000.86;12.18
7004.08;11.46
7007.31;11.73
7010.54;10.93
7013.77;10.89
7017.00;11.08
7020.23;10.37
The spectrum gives 12.09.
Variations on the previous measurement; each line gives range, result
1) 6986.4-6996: 12.34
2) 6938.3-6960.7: 12.76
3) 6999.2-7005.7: 12.18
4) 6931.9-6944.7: 12.58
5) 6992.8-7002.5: 12.3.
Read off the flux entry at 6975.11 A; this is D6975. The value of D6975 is 12.18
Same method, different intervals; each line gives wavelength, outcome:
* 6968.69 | 12.09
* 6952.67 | 12.23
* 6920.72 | 12.2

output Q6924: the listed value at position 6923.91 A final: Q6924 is 12.37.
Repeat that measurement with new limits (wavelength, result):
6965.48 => 11.5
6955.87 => 11.99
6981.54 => 11.8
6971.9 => 12.05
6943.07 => 12.29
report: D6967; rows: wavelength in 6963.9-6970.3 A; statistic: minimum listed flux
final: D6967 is 11.5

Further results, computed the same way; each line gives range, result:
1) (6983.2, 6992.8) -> 11.53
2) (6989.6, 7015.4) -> 10.89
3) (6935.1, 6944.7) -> 12.07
